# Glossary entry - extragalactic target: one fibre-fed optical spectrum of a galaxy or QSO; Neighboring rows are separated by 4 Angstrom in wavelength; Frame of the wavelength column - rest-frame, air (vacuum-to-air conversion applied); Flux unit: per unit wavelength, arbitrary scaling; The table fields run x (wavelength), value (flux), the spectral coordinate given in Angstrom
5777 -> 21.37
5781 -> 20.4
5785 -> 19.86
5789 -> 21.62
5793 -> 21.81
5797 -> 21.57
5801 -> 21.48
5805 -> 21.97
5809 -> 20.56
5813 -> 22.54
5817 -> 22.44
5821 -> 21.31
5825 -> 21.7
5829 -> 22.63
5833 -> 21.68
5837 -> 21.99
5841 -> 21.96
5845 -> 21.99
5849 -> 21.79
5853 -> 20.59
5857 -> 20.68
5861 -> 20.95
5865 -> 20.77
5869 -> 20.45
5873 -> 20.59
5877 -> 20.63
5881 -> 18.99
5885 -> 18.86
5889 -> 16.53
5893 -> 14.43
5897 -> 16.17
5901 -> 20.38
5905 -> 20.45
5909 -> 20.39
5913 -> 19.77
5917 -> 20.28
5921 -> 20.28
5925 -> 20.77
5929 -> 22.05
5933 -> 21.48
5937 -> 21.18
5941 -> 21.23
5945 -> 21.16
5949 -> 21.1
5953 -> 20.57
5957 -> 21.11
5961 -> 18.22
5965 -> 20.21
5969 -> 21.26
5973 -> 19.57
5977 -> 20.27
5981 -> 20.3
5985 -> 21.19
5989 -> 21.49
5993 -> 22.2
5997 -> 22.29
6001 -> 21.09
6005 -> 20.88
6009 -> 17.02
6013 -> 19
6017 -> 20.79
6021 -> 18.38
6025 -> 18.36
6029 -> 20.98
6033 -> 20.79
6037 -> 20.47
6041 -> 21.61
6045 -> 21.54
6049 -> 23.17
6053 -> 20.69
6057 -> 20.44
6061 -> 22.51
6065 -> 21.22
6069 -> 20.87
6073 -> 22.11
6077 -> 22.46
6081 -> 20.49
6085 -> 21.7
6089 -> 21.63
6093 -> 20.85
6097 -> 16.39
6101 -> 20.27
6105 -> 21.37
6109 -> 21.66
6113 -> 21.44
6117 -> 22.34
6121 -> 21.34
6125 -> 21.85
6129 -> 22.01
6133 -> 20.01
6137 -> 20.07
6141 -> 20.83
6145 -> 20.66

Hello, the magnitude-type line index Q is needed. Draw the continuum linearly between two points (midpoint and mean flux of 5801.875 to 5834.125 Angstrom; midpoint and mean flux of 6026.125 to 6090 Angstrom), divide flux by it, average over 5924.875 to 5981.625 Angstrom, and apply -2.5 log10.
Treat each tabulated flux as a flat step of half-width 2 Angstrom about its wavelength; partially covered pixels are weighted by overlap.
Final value 0.045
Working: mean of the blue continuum 21.8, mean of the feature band 20.7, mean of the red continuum 21.4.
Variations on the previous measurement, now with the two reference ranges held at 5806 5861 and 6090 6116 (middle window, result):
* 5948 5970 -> 0.04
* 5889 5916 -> 0.16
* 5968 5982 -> 0.04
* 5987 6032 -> 0.03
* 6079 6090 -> -0.04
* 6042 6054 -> -0.06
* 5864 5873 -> 0.05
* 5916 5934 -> 0.01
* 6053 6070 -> -0.03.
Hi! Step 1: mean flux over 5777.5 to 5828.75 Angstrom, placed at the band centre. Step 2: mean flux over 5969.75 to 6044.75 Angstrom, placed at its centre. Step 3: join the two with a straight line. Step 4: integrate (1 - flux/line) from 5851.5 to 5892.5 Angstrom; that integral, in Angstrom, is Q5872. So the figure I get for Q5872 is 2.8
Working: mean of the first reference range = 21.5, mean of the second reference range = 20.4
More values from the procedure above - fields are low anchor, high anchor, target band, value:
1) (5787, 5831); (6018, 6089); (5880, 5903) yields 4.3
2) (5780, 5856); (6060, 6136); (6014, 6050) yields 1.2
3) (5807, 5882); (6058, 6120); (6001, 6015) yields 1.3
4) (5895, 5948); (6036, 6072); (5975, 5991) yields 0.1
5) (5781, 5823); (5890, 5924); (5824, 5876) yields -2.6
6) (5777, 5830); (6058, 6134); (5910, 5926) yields 0.8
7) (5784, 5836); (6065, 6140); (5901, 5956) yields 1.6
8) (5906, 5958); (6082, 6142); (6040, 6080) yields -1.4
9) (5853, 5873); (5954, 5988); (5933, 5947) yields -0.6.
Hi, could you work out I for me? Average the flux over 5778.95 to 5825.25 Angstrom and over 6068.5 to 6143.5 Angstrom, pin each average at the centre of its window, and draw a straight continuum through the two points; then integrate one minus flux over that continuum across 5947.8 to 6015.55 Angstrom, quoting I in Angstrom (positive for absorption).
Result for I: 2.4 Angstrom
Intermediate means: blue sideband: 21.4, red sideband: 21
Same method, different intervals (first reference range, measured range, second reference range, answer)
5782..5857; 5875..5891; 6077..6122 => 2.0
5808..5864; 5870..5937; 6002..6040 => 4.3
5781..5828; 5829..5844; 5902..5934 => -0.5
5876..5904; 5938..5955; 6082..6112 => -2.1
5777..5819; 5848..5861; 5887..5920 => -0.7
